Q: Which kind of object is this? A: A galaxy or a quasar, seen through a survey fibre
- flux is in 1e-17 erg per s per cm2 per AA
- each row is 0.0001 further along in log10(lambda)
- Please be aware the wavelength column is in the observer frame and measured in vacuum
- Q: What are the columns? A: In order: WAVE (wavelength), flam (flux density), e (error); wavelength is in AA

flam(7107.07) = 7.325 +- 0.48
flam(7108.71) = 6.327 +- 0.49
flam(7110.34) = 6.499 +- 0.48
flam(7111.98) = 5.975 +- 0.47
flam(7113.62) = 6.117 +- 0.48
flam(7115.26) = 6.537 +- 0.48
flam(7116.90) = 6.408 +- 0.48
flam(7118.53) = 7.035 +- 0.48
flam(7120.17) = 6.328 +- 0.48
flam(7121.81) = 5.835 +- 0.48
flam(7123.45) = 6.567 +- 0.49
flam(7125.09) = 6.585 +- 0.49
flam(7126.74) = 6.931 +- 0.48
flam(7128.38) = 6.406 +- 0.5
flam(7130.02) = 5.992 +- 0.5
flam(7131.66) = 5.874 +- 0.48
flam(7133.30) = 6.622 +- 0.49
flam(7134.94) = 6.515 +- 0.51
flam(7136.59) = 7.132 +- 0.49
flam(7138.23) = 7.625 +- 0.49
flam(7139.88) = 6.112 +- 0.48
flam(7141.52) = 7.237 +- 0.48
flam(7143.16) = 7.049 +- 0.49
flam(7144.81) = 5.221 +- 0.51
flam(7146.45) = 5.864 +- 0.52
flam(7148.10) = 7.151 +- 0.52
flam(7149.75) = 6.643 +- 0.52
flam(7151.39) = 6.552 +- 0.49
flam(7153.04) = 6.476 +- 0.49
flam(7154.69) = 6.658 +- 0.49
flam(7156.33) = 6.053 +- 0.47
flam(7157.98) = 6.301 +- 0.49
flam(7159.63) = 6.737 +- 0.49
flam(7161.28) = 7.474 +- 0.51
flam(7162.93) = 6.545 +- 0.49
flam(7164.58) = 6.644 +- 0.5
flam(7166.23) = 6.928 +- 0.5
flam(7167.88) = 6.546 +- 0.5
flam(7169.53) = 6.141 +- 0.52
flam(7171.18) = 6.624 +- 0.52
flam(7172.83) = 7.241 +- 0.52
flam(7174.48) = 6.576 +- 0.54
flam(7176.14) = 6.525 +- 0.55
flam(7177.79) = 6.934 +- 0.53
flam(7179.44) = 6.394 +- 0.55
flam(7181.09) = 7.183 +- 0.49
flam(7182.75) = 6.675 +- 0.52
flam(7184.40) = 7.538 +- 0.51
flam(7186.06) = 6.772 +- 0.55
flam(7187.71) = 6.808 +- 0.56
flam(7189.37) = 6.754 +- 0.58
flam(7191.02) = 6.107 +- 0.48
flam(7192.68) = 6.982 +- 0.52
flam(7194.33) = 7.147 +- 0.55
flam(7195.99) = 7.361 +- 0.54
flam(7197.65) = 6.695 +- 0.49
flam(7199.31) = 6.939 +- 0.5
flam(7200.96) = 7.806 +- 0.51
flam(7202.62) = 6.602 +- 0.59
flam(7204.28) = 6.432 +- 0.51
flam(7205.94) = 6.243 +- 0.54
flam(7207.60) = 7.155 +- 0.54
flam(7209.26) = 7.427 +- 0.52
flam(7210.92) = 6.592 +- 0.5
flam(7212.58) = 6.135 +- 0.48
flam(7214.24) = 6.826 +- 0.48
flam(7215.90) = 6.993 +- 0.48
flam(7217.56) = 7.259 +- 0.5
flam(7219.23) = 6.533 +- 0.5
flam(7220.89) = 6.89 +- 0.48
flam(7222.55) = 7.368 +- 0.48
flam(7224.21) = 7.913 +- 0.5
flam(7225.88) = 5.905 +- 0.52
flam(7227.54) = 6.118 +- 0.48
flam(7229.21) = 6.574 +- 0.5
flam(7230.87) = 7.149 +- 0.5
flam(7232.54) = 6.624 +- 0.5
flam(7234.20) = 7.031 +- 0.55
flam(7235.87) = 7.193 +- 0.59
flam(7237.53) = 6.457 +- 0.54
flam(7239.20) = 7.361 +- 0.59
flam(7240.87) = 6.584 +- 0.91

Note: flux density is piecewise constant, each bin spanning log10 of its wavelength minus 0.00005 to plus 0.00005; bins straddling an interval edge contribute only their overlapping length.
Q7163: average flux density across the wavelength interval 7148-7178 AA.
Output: 6.65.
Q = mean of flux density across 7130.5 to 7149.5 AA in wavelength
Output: 6.57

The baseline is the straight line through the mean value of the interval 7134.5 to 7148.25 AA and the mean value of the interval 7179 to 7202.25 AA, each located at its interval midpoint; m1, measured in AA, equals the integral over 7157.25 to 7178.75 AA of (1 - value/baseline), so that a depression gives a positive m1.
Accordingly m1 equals 0.3 AA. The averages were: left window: 6.63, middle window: 6.71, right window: 6.94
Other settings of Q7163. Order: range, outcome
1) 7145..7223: 6.76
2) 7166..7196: 6.79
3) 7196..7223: 6.88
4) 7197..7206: 6.84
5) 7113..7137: 6.45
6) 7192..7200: 7.03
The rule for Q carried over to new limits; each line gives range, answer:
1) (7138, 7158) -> 6.51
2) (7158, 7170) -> 6.7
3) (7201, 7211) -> 6.83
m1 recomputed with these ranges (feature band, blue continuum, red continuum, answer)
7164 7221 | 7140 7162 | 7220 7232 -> -0.85 AA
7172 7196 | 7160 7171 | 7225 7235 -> -0.65 AA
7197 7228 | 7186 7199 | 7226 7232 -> -0.82 AA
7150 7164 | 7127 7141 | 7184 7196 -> 0.20 AA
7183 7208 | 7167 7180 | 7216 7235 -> -0.57 AA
